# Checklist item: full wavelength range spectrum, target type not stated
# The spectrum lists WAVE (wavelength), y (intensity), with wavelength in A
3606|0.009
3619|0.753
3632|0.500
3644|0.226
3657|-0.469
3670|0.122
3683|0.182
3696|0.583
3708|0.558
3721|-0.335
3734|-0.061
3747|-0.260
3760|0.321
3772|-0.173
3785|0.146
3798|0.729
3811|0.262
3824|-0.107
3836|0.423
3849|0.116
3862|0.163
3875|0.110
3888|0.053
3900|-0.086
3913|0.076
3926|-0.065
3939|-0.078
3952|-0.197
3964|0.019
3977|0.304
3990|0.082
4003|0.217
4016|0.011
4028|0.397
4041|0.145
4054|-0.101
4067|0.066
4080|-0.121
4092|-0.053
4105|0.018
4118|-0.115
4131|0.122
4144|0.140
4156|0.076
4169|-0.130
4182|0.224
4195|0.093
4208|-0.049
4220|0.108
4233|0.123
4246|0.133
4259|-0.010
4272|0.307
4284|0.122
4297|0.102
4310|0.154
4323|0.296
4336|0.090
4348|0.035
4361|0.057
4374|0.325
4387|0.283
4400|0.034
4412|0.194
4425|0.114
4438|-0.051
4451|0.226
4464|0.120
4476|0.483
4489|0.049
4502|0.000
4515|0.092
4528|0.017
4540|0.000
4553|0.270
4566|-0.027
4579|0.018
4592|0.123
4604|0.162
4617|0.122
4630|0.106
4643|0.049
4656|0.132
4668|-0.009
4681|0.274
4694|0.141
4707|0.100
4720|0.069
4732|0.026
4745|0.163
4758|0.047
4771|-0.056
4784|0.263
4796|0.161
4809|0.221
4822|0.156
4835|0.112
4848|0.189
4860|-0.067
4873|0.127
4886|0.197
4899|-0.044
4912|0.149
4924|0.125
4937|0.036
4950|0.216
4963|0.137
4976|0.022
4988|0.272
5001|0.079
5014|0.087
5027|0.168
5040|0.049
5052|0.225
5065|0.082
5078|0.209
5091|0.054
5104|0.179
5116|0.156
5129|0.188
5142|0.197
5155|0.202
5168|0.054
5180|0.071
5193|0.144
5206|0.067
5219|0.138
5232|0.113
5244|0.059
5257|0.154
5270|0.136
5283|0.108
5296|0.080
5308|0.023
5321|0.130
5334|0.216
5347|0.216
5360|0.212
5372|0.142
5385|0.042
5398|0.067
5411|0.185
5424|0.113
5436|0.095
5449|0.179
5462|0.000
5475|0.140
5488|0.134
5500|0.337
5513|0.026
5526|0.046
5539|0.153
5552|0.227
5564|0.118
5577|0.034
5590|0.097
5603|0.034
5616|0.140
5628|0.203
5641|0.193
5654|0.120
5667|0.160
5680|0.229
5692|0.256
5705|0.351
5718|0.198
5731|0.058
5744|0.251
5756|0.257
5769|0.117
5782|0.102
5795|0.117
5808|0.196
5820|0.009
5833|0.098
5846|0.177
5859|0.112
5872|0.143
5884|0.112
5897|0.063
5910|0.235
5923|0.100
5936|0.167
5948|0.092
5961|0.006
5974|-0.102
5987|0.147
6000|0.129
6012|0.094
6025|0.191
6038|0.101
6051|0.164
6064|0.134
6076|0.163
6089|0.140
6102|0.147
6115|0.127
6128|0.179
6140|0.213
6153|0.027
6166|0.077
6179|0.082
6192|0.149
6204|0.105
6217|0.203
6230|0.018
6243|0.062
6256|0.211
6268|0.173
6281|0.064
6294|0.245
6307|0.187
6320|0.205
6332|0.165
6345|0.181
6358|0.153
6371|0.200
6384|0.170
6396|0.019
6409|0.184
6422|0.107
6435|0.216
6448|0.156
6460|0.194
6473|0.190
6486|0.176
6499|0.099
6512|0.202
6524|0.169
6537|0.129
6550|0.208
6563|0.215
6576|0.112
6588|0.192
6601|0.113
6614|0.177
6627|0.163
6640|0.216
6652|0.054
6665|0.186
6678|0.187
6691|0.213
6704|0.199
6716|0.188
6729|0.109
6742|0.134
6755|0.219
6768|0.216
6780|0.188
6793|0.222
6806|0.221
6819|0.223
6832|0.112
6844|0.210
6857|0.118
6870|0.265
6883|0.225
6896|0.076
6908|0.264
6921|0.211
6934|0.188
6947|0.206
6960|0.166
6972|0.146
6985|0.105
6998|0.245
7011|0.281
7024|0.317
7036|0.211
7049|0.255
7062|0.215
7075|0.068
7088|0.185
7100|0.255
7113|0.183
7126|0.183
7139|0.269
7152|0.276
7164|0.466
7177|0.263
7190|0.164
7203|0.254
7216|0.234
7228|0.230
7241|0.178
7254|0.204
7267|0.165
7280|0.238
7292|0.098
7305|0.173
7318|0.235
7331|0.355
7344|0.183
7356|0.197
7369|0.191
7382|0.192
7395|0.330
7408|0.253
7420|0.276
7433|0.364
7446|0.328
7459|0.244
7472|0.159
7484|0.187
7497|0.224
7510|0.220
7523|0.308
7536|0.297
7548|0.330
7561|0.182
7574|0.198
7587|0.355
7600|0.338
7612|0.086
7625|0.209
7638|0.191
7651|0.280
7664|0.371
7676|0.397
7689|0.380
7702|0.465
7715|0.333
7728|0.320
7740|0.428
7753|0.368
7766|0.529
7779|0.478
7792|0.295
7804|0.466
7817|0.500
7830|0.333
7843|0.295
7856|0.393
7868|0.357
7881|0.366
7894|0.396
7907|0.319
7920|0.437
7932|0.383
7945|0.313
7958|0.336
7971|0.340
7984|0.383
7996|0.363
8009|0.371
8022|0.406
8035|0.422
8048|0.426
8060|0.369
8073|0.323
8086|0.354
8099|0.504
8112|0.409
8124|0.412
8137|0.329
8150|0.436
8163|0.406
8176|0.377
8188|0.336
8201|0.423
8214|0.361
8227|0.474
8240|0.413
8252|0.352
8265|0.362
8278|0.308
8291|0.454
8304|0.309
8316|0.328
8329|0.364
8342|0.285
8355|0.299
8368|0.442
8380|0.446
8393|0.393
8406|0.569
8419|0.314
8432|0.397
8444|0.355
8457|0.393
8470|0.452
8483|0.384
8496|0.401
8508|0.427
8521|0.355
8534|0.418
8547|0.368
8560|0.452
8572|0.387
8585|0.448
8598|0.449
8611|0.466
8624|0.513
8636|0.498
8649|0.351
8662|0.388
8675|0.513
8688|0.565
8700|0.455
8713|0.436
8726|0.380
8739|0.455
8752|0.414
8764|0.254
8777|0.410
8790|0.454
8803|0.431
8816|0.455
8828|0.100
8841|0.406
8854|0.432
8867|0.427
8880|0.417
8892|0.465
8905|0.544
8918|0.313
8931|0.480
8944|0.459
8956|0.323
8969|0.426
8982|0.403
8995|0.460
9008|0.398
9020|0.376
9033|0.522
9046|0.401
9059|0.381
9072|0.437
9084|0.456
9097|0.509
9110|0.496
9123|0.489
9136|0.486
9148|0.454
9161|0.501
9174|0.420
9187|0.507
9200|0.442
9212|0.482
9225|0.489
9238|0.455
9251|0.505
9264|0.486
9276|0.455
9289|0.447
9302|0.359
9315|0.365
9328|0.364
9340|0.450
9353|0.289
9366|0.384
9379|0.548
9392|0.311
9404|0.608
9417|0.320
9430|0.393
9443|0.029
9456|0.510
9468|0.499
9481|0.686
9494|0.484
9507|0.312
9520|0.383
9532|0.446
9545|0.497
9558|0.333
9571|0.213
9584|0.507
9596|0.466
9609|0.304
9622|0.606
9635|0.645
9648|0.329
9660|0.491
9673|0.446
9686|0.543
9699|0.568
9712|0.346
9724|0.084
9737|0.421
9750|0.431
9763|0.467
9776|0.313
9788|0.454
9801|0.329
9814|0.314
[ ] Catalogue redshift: 0.922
